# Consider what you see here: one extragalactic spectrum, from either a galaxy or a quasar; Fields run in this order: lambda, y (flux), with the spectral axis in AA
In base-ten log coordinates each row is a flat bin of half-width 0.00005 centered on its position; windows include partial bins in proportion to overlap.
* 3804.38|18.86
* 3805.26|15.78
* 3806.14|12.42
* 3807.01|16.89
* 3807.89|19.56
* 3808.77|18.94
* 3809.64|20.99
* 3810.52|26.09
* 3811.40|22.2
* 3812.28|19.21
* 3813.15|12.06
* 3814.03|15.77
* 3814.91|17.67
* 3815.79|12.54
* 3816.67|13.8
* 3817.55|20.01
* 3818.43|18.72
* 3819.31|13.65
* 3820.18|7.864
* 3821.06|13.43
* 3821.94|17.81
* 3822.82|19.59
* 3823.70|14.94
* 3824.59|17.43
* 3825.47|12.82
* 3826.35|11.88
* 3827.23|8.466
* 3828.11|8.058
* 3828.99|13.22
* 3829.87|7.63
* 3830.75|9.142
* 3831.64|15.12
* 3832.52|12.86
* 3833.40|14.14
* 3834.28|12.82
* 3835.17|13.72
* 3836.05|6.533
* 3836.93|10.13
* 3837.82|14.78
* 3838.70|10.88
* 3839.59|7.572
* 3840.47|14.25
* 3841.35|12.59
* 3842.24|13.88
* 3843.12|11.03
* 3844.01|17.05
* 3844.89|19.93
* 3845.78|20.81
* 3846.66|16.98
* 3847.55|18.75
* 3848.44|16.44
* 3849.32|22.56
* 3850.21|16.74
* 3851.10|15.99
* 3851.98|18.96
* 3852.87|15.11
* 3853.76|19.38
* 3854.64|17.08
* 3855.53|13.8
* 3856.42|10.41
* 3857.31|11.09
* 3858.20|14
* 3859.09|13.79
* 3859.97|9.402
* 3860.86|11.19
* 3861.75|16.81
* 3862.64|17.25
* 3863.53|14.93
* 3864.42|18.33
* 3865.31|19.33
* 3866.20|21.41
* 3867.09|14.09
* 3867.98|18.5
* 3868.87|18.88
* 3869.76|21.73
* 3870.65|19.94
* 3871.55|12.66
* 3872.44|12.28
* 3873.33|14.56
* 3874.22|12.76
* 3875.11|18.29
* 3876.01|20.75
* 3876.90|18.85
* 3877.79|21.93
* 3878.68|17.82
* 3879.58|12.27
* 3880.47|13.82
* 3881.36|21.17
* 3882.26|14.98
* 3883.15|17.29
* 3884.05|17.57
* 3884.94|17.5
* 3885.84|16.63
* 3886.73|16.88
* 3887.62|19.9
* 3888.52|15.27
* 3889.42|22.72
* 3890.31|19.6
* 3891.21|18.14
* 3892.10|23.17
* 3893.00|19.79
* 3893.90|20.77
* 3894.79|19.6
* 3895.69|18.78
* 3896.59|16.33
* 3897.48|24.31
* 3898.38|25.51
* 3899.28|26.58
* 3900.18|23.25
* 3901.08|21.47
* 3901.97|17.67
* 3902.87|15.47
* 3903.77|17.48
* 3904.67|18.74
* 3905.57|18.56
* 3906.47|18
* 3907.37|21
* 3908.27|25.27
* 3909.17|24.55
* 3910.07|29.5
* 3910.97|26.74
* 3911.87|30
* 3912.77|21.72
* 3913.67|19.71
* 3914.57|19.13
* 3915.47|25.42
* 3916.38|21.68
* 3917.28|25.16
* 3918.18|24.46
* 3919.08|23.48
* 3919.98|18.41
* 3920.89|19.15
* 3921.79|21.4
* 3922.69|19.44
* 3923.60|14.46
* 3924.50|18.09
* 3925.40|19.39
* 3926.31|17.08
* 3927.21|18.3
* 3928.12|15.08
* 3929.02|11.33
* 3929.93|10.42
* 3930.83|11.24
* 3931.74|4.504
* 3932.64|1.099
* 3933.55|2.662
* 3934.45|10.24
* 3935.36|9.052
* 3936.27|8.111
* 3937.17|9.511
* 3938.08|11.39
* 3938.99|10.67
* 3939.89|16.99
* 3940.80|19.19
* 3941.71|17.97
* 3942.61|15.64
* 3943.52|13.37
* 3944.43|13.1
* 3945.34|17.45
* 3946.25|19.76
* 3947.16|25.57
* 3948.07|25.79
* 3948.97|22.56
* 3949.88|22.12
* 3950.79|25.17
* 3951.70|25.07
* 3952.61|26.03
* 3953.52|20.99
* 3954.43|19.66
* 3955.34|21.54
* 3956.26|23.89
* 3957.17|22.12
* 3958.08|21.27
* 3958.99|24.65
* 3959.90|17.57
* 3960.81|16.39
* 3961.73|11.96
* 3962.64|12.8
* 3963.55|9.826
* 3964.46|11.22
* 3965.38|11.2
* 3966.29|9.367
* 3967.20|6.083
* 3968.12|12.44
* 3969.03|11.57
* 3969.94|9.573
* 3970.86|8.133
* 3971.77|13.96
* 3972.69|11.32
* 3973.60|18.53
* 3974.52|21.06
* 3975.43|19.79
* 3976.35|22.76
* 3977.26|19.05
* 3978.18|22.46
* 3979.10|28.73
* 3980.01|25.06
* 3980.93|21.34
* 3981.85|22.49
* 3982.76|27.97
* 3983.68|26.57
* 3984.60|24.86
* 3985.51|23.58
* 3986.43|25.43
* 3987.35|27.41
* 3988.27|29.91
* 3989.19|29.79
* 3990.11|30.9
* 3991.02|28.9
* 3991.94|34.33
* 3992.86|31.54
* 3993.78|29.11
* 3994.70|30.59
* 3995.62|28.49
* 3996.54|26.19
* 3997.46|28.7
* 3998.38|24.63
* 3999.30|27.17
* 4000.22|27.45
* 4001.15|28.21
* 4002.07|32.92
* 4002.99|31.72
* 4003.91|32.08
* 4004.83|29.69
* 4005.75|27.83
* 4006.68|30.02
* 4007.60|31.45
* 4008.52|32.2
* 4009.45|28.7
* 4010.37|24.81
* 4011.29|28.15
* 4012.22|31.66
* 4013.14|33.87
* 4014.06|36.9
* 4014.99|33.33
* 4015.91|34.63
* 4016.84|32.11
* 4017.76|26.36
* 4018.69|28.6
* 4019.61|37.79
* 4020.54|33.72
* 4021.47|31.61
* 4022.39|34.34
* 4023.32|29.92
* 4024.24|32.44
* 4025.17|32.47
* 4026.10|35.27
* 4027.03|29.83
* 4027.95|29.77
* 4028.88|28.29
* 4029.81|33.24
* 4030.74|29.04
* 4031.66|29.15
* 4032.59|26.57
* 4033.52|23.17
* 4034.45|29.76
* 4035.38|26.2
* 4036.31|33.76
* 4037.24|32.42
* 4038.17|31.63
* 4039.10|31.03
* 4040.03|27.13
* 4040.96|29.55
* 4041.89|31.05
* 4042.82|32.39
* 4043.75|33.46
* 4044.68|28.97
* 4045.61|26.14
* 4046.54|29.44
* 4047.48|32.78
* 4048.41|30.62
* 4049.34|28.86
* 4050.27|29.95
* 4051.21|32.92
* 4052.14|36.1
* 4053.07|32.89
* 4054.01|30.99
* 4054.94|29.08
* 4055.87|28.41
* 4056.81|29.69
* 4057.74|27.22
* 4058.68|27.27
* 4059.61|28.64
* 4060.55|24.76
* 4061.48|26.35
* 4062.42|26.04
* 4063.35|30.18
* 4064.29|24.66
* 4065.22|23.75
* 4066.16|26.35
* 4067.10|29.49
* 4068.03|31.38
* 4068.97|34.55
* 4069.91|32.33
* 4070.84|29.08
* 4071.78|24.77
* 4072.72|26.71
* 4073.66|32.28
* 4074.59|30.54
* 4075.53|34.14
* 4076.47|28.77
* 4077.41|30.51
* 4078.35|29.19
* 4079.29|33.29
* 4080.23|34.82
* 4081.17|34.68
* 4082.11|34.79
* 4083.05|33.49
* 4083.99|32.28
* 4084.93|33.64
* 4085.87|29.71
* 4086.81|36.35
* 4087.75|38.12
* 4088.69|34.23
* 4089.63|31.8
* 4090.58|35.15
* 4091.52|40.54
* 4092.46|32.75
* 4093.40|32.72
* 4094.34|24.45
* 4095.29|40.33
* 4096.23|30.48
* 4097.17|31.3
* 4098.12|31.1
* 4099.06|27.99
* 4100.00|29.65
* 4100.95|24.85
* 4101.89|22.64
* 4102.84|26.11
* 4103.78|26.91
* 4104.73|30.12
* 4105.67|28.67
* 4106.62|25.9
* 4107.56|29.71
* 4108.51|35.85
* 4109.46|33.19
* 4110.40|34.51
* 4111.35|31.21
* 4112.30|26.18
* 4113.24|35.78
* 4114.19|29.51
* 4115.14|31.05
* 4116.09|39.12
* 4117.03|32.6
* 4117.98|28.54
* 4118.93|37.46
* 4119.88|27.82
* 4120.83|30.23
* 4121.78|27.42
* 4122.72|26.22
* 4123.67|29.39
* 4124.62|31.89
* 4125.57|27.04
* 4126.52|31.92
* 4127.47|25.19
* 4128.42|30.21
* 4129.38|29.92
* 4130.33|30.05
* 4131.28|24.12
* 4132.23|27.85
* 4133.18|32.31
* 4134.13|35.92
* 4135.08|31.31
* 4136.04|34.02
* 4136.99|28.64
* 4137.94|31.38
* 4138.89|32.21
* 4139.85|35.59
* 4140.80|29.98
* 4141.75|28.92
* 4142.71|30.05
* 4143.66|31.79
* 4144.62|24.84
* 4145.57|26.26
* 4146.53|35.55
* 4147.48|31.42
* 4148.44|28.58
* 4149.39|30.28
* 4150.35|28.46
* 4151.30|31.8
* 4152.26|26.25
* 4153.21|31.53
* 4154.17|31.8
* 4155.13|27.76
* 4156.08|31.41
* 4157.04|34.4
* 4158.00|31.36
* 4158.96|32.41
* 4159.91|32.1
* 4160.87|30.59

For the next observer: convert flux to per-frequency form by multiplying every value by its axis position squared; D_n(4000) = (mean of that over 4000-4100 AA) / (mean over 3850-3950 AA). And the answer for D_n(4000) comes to 1.89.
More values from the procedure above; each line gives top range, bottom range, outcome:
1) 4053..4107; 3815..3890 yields 2.21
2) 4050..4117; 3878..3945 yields 1.88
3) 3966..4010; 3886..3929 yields 1.24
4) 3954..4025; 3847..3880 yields 1.61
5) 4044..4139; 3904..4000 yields 1.66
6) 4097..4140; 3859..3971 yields 1.89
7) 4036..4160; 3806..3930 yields 1.98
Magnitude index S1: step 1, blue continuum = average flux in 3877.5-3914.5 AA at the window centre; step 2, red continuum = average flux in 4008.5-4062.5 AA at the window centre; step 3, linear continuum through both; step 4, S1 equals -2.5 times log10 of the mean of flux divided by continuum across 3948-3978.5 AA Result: 0.39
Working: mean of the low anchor 20.2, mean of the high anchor 30.4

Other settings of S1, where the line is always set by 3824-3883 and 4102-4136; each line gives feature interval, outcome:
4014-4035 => -0.244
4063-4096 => -0.135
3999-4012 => -0.235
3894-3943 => 0.035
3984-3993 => -0.244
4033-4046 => -0.159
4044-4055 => -0.173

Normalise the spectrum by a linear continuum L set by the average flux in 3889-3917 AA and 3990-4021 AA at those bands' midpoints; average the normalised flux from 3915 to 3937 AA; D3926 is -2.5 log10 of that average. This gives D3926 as 0.46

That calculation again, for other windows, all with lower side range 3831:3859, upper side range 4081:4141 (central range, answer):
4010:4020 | -0.25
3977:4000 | -0.15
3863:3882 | -0.06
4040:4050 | -0.12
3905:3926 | -0.15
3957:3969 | 0.48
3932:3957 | 0.24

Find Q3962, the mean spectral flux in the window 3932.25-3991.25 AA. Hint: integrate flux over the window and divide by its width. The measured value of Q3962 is 18.3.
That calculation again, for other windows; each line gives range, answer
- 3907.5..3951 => 17.7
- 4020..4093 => 30.8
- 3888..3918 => 21.6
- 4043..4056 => 30.9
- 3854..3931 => 18.6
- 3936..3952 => 17.8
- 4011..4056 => 31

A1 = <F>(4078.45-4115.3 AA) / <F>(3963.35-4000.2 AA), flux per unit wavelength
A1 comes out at 1.4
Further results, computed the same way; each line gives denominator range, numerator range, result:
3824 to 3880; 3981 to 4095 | 2.02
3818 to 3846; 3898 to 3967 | 1.38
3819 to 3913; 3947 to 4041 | 1.52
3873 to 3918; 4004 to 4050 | 1.52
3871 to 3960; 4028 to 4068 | 1.58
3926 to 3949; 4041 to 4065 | 2.17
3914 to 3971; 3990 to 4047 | 1.86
